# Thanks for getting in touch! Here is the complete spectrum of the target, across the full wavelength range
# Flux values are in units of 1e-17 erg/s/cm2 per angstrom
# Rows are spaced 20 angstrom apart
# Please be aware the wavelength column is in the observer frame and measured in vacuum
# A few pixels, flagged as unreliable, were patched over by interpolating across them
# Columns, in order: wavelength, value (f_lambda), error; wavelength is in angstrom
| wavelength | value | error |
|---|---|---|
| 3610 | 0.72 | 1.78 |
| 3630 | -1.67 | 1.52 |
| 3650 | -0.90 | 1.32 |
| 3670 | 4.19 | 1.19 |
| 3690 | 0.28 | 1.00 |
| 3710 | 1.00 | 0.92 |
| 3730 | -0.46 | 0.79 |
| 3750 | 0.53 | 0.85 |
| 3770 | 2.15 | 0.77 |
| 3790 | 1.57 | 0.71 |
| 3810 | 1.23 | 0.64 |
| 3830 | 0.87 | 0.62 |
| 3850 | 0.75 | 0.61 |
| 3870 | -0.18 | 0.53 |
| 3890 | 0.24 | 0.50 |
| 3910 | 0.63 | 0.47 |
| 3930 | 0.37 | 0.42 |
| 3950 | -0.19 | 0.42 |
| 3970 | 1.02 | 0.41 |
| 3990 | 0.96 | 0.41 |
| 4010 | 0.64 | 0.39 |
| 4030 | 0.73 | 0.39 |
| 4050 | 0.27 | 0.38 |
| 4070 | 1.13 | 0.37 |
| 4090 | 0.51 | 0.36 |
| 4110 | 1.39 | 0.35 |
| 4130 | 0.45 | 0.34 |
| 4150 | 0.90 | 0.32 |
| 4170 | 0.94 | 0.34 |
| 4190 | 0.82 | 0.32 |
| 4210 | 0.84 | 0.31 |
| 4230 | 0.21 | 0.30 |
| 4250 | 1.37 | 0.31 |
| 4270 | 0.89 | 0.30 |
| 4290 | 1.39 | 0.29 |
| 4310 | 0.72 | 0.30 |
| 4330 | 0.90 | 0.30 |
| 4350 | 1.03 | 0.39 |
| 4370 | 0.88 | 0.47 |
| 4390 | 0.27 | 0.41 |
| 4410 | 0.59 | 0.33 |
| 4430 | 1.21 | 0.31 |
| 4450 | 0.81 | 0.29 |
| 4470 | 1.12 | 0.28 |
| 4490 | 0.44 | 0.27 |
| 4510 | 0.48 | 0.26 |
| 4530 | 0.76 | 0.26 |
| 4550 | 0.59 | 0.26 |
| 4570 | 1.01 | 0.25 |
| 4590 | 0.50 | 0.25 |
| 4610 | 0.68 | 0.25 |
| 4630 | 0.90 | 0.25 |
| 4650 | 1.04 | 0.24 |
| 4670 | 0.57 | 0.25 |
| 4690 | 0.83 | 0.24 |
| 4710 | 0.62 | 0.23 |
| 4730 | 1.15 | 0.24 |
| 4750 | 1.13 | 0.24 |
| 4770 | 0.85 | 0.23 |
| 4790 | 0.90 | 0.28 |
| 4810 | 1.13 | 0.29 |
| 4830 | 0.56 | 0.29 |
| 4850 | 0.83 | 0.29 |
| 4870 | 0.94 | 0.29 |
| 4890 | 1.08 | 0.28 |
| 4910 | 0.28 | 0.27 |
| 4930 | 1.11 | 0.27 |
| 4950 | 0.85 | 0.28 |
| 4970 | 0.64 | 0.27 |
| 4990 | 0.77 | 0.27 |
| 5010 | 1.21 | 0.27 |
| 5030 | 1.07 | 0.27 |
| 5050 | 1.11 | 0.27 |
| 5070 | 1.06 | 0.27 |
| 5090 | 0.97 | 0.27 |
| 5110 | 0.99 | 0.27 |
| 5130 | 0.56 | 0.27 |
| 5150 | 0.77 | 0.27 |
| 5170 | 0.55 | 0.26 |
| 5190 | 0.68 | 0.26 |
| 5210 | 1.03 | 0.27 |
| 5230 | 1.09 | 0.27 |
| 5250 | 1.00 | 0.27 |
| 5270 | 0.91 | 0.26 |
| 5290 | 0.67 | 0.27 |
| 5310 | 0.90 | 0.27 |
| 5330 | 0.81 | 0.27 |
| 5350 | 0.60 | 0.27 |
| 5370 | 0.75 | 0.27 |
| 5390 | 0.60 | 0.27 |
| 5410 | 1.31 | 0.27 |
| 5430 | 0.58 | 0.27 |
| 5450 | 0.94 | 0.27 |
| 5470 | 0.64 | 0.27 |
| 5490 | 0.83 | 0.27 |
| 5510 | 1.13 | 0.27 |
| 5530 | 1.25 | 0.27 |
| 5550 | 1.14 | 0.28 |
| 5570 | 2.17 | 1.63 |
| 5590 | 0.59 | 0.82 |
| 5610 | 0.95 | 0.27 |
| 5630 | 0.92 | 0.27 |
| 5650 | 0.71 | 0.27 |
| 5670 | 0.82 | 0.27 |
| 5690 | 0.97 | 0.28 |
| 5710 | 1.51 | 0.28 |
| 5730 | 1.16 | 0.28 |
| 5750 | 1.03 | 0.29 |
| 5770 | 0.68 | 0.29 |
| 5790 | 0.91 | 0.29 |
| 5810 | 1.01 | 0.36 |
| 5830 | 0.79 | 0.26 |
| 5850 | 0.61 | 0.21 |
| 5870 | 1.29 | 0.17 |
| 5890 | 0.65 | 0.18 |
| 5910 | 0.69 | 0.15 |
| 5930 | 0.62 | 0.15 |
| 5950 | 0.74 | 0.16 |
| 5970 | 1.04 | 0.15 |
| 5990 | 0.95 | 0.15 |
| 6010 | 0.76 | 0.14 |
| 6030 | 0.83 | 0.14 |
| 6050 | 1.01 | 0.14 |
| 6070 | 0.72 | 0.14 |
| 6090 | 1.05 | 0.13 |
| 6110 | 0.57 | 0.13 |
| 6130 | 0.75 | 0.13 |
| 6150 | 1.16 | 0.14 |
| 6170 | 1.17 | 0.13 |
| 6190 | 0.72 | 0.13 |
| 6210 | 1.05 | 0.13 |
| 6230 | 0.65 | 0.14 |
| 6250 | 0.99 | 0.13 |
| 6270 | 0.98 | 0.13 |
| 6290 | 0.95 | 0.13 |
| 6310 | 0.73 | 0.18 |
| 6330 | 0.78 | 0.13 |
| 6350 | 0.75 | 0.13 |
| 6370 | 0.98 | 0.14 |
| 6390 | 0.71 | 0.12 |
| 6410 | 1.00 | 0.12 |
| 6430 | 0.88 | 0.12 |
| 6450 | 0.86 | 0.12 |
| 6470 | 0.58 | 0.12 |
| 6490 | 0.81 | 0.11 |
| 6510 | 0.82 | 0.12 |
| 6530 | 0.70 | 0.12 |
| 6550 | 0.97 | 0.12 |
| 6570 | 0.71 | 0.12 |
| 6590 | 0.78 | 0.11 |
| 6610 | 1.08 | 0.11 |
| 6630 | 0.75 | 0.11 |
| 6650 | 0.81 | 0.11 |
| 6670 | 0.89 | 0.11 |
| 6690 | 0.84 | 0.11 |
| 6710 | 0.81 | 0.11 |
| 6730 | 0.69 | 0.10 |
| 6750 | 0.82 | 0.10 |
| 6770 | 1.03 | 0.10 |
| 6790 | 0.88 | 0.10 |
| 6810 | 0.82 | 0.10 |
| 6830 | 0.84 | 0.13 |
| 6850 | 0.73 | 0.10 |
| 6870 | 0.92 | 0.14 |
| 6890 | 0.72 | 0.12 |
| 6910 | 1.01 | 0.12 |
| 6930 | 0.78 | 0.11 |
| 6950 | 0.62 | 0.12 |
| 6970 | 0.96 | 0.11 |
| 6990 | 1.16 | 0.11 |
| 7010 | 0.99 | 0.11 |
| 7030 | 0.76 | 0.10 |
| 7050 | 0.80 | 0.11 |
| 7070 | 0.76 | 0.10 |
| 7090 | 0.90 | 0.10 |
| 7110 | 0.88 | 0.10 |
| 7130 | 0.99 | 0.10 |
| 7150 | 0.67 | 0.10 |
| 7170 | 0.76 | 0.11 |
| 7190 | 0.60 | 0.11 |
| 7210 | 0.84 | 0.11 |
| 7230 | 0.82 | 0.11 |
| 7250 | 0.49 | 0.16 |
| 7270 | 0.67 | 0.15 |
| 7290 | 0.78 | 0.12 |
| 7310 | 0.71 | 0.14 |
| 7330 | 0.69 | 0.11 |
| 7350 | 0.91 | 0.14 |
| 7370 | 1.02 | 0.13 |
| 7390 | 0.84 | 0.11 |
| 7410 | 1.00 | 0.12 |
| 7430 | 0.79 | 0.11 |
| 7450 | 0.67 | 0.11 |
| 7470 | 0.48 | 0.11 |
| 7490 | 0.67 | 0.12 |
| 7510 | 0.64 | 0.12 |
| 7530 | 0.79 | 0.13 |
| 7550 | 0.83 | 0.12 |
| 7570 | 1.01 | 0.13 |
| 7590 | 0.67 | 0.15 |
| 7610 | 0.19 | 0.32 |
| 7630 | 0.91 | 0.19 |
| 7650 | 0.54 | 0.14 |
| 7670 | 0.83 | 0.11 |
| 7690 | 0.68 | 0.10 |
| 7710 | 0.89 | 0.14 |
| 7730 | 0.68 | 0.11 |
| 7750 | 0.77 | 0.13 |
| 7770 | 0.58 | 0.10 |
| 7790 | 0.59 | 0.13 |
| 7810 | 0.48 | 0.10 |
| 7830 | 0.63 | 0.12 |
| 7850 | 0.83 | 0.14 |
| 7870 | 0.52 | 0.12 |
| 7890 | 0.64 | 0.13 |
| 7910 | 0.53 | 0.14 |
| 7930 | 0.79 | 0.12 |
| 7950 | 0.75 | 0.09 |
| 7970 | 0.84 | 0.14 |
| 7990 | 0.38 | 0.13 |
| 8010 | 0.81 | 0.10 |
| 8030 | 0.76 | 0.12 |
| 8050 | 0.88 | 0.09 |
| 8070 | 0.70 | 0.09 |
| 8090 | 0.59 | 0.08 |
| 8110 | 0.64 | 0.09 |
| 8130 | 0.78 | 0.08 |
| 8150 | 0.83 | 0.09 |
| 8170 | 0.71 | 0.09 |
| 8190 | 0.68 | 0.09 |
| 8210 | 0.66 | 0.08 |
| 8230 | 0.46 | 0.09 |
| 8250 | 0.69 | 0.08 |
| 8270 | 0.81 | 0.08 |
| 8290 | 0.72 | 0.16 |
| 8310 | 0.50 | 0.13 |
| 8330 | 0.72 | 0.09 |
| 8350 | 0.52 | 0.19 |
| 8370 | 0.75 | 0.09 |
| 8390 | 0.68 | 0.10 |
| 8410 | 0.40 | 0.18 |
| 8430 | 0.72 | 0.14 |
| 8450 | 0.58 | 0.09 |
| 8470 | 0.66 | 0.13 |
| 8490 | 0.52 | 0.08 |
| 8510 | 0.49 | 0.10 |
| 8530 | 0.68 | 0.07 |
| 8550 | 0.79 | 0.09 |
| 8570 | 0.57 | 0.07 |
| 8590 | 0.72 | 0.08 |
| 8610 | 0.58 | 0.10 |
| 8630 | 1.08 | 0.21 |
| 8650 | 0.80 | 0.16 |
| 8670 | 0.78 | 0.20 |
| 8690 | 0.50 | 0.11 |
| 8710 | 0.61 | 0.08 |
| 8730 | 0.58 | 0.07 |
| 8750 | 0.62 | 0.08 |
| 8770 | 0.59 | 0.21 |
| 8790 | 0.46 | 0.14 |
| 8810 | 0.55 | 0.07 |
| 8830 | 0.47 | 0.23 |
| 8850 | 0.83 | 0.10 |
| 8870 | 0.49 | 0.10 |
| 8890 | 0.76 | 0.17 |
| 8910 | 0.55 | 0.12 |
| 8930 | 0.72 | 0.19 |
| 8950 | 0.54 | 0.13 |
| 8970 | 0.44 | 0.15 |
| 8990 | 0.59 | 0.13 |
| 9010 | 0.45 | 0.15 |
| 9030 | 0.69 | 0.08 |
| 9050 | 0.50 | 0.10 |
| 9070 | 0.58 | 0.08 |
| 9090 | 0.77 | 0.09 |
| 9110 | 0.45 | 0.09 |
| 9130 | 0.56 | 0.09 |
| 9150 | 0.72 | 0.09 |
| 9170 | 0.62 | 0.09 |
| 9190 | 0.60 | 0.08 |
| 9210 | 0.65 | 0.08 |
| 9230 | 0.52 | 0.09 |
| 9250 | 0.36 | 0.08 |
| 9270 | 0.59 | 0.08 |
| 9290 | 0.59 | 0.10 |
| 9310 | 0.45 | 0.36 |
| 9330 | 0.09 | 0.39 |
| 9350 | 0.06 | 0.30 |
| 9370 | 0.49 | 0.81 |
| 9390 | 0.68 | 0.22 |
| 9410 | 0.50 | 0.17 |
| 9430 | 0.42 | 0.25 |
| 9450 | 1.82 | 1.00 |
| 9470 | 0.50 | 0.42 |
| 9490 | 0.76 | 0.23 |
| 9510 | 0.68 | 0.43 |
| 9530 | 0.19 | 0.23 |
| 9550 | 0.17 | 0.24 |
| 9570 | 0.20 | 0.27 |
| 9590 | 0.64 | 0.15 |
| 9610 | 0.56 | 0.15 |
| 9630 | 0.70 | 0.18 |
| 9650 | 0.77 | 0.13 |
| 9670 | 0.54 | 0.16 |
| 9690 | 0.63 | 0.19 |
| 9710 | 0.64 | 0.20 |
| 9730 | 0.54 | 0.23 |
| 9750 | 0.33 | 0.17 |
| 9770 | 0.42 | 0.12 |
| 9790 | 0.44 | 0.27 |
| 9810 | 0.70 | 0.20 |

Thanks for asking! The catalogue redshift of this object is 0.07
